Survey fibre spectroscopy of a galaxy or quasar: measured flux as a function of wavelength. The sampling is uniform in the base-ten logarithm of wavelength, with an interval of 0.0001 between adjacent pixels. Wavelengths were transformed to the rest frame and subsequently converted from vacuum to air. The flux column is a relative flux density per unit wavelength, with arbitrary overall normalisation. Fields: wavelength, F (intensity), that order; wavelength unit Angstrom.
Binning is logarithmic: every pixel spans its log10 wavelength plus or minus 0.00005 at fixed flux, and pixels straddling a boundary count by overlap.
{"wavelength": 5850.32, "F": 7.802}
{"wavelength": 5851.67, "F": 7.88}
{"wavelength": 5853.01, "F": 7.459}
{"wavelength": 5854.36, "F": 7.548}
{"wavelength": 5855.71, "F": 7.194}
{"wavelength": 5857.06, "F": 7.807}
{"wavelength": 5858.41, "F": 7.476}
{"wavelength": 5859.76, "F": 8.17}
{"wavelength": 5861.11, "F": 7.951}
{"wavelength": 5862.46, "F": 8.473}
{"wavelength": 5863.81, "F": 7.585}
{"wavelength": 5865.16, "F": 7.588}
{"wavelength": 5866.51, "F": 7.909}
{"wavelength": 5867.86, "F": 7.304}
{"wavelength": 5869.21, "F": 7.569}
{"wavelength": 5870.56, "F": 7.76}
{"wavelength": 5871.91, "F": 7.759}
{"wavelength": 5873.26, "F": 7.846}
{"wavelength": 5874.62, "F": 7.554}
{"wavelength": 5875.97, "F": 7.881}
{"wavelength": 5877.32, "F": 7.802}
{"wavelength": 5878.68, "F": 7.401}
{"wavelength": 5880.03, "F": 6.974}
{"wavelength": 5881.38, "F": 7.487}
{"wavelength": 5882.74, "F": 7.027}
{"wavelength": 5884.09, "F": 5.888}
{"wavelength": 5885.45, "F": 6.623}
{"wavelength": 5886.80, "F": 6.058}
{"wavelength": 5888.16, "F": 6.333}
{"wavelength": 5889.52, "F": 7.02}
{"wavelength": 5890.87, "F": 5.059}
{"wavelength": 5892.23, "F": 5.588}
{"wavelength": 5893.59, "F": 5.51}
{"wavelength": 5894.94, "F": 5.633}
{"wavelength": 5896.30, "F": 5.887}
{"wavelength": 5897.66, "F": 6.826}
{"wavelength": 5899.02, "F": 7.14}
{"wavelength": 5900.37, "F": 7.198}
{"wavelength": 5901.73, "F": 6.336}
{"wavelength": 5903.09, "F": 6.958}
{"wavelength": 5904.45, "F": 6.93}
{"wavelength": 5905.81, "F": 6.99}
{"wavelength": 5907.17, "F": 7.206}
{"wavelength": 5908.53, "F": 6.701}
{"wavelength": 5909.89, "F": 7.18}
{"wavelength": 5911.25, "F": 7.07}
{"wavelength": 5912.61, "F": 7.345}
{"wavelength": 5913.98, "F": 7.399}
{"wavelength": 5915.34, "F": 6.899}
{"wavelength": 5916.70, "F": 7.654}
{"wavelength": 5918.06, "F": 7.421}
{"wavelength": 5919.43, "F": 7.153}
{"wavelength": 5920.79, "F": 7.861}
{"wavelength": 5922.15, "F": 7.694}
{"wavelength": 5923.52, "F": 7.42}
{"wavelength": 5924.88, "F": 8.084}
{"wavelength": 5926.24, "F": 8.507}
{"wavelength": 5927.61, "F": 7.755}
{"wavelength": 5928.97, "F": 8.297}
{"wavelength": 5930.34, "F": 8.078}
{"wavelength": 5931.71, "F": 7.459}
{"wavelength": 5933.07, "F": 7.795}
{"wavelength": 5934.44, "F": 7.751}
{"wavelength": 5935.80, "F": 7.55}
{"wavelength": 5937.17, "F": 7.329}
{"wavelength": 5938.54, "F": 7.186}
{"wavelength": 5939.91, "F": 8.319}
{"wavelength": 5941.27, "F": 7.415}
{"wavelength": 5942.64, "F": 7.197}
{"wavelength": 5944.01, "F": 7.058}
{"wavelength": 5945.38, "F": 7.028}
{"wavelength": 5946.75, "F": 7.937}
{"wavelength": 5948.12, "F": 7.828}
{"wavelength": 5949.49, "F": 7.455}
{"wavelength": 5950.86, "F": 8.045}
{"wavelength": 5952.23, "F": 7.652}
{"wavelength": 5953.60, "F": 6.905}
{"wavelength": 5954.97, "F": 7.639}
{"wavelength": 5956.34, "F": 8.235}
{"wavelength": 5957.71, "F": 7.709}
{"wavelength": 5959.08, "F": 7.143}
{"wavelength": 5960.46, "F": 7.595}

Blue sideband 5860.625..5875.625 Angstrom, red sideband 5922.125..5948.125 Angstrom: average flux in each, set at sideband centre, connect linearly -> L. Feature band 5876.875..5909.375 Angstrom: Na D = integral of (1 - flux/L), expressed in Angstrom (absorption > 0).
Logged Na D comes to 4.74 Angstrom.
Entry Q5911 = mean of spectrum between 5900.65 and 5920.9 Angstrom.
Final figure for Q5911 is 7.12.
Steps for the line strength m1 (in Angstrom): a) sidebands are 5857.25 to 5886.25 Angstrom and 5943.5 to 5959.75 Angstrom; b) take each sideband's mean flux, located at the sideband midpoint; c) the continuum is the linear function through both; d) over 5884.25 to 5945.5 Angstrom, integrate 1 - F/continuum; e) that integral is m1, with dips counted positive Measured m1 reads 3.60 Angstrom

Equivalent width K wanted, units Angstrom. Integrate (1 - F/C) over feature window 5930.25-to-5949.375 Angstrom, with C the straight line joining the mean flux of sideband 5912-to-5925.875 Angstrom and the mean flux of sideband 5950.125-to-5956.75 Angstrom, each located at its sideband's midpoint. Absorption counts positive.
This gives 0.2 Angstrom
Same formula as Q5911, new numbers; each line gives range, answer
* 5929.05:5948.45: 7.58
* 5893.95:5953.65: 7.35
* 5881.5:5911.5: 6.52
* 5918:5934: 7.81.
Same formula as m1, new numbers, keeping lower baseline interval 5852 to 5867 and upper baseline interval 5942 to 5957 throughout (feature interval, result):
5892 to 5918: 2.9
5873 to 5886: 0.8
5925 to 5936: -0.5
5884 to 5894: 2.1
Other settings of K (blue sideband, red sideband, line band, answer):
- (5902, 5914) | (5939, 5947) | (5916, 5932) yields -1.2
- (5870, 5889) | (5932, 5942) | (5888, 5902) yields 2.0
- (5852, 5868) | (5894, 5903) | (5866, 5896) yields 0.8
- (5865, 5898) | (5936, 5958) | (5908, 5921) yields -0.1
